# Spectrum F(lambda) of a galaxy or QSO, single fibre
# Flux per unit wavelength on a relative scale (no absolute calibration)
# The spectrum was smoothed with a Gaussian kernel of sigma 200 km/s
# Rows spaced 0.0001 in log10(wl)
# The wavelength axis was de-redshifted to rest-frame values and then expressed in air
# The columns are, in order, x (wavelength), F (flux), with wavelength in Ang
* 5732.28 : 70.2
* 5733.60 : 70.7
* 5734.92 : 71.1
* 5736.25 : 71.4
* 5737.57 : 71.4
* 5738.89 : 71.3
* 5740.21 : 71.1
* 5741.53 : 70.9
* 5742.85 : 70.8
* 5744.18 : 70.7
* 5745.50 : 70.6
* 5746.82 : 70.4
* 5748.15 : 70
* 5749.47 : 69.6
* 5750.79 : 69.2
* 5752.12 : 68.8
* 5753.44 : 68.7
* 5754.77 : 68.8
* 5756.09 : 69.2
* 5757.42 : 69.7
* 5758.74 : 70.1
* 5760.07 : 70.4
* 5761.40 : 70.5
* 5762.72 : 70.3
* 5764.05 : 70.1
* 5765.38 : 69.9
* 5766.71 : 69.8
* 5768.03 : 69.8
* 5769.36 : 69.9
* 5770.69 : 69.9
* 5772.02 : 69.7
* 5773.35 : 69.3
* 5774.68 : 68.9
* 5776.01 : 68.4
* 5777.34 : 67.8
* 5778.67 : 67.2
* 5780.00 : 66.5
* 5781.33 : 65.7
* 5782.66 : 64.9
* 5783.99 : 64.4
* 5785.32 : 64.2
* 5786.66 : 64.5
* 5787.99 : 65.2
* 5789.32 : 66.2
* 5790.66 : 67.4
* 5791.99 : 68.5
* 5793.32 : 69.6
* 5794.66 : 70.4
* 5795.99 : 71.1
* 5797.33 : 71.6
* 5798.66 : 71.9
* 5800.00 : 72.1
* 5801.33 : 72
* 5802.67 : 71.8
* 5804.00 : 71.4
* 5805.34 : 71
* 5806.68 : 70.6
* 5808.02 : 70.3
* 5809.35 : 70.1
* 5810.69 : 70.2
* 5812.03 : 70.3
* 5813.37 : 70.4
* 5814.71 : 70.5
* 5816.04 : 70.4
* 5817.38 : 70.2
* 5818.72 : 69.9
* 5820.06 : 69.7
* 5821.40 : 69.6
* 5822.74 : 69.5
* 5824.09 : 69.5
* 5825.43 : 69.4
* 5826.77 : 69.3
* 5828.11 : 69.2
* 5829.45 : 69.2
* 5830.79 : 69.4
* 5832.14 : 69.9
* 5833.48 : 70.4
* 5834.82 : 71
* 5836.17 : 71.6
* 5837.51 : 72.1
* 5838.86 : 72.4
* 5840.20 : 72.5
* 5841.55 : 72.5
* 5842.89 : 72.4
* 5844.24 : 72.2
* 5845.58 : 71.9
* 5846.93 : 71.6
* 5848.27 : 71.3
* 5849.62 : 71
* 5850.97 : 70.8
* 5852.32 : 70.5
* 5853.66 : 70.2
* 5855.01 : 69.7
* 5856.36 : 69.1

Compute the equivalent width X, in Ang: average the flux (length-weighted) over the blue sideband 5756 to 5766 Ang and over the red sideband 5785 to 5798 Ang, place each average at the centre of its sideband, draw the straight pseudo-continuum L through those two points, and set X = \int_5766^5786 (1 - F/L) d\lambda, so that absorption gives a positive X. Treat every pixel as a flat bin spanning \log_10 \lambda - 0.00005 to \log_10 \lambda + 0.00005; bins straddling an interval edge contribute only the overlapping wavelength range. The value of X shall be 0.37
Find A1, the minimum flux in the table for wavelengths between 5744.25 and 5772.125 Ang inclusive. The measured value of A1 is 68.7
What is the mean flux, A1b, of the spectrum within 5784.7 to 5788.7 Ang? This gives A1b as 64.6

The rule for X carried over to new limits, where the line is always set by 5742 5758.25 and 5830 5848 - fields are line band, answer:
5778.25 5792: 0.9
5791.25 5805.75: -0.1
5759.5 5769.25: 0.0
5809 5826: 0.3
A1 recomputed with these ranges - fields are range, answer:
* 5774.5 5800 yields 64.2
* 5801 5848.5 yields 69.2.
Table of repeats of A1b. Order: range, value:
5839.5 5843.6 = 72.5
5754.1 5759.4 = 69.5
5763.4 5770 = 69.9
